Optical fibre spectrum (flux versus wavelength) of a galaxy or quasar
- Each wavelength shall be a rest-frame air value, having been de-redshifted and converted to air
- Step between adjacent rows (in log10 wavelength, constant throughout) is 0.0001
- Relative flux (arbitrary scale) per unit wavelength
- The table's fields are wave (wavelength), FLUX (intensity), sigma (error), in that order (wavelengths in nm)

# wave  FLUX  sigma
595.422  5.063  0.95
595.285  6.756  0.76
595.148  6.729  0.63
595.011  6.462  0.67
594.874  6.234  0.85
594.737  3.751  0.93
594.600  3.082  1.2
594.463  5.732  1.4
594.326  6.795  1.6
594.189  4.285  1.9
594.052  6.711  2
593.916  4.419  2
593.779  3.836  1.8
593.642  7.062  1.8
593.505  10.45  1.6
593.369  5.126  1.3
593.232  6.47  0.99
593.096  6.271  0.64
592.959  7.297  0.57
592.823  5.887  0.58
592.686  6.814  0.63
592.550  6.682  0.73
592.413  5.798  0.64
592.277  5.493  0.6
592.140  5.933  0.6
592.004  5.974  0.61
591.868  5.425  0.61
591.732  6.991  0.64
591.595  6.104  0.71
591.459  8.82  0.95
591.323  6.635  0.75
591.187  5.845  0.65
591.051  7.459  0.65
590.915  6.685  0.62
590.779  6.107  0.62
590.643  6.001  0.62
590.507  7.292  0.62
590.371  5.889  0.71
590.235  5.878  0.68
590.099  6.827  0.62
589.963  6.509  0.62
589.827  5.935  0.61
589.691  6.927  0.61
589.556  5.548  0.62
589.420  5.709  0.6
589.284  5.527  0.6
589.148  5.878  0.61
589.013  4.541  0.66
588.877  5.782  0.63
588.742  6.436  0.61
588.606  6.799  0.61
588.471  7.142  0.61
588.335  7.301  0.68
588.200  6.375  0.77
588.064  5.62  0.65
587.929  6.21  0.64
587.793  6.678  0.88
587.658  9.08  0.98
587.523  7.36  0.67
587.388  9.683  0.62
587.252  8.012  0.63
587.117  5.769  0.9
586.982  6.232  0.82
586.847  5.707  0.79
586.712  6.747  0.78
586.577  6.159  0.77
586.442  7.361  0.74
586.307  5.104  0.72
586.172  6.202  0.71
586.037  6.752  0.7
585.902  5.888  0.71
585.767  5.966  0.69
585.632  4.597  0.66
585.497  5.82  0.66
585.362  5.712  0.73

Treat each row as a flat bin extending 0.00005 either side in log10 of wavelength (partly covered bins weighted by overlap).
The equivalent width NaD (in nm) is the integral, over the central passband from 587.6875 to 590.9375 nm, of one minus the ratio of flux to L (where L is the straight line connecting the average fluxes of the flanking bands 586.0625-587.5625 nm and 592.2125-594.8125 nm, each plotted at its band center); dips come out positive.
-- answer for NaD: 0.085 nm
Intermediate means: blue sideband 6.75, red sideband 5.89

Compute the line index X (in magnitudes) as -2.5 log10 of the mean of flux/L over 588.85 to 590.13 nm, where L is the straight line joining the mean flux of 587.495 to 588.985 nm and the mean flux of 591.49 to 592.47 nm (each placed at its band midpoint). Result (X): 0.11 mag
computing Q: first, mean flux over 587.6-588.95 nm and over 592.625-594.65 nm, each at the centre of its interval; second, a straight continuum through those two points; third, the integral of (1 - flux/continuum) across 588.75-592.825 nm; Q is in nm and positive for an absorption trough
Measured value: 0.10 nm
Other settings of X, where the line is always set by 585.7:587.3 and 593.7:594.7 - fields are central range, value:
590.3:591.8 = -0.214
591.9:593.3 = -0.191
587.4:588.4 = -0.171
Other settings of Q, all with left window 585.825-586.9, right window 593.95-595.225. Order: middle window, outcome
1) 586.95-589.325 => -0.241 nm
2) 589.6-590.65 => -0.089 nm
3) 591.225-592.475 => -0.127 nm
